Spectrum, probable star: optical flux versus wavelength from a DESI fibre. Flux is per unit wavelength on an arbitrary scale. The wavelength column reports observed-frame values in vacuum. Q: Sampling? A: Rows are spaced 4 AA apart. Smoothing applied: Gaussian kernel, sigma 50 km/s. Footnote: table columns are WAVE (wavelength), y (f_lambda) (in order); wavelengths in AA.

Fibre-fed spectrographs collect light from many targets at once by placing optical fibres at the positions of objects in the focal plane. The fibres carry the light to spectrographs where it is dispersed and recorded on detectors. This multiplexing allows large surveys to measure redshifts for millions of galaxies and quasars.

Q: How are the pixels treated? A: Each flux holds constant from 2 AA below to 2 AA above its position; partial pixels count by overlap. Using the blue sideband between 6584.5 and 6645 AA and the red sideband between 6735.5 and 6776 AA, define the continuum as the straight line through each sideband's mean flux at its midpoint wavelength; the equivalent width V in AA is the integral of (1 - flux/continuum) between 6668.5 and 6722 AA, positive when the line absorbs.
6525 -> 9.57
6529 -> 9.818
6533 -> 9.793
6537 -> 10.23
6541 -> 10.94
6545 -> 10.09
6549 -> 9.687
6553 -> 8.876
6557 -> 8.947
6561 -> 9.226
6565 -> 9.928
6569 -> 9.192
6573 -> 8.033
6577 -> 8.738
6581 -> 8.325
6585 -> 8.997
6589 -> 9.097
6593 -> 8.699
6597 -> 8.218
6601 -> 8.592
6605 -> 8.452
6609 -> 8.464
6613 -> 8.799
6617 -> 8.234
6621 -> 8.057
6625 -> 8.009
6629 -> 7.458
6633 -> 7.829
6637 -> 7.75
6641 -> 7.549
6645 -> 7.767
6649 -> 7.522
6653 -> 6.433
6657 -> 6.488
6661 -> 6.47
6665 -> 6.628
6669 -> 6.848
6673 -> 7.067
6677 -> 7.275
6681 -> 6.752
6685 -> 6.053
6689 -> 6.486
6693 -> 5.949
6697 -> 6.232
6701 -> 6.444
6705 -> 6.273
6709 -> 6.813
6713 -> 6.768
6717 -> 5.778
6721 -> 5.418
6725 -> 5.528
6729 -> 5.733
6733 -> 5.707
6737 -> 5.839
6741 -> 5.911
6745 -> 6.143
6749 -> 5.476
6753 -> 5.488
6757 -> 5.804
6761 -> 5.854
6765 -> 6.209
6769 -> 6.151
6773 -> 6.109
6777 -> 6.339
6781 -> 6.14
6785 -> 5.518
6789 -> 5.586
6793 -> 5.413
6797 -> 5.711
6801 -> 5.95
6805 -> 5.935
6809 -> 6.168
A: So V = 3.61 AA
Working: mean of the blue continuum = 8.25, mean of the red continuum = 5.91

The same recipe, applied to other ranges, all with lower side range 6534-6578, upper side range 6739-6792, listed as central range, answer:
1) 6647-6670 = 3.0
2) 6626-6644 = 1.0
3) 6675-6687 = 1.1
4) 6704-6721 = 1.3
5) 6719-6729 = 1.6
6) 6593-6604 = 0.4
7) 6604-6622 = 0.2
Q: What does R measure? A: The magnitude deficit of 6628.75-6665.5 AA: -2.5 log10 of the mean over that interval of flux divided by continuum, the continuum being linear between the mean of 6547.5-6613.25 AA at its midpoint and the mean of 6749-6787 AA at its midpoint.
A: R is 0.09 mag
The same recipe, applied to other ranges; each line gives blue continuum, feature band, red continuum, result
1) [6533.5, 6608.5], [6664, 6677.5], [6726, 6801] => 0.07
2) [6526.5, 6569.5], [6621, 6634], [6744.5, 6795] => 0.07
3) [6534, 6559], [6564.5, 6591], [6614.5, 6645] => 0.03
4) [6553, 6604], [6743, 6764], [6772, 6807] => 0.10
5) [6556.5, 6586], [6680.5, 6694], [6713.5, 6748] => 0.06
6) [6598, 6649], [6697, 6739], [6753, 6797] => 0.11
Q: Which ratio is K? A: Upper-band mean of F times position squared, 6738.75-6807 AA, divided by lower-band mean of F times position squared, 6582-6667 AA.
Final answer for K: 0.78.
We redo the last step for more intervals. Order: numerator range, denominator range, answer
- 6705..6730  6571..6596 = 0.73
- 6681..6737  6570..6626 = 0.74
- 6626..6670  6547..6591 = 0.82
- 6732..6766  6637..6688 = 0.86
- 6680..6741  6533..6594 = 0.69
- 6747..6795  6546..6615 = 0.70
